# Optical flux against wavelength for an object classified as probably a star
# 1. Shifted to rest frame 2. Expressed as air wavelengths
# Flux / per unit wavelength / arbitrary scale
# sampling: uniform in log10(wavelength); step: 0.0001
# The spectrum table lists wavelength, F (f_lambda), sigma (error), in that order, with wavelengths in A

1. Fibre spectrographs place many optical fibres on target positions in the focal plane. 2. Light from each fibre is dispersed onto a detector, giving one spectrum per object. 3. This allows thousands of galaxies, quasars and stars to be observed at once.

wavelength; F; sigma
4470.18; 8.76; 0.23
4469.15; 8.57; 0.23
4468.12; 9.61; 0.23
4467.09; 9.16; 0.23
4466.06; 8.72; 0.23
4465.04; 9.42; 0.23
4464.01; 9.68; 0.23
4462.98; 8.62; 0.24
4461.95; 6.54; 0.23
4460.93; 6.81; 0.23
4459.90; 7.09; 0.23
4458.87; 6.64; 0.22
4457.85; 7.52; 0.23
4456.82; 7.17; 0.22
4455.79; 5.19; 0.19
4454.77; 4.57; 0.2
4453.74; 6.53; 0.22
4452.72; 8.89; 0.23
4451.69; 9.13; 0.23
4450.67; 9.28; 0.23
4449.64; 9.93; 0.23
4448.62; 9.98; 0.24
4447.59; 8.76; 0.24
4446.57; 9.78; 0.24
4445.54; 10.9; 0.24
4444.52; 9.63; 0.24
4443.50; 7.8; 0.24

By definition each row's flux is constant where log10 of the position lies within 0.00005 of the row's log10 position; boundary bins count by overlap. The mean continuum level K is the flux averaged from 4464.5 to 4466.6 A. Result 9.1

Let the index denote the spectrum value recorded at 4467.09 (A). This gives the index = 9.16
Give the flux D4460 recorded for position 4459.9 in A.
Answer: 7.09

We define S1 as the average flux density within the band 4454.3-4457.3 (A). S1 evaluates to 5.65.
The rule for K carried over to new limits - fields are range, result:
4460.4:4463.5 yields 7.32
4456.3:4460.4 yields 7.1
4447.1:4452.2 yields 9.42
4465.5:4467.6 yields 8.98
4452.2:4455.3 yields 6.66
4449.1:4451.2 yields 9.62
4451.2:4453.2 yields 8.99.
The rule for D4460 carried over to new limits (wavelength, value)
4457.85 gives 7.52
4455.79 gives 5.19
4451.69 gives 9.13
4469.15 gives 8.57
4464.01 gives 9.68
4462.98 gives 8.62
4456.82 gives 7.17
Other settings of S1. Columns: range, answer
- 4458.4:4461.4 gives 6.84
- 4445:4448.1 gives 9.82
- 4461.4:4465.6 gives 8.57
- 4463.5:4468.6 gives 9.32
